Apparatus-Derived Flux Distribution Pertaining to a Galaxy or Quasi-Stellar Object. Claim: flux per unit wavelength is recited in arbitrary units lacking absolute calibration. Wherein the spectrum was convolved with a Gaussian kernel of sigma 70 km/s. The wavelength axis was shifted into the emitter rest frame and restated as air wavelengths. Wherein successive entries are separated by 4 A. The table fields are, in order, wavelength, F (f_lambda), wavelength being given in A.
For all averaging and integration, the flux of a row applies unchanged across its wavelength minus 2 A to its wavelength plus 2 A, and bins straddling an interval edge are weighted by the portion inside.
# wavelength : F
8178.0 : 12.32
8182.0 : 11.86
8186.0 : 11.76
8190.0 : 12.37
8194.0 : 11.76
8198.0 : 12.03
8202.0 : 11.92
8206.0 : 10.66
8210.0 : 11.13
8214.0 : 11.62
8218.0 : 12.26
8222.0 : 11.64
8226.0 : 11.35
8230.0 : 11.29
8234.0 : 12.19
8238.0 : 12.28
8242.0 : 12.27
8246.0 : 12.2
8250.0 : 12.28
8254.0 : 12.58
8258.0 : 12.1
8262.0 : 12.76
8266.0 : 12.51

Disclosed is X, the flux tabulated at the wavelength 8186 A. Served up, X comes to 11.76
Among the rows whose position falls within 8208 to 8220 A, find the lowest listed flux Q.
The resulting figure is 11.13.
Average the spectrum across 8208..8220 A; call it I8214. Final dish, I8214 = 11.7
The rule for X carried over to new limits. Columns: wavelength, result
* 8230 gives 11.29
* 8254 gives 12.58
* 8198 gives 12.03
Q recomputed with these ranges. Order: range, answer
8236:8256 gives 12.2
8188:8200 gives 11.76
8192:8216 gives 10.66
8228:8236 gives 11.29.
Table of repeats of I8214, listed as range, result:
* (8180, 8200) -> 12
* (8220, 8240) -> 11.8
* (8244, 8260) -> 12.3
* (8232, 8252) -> 12.2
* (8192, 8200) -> 11.9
